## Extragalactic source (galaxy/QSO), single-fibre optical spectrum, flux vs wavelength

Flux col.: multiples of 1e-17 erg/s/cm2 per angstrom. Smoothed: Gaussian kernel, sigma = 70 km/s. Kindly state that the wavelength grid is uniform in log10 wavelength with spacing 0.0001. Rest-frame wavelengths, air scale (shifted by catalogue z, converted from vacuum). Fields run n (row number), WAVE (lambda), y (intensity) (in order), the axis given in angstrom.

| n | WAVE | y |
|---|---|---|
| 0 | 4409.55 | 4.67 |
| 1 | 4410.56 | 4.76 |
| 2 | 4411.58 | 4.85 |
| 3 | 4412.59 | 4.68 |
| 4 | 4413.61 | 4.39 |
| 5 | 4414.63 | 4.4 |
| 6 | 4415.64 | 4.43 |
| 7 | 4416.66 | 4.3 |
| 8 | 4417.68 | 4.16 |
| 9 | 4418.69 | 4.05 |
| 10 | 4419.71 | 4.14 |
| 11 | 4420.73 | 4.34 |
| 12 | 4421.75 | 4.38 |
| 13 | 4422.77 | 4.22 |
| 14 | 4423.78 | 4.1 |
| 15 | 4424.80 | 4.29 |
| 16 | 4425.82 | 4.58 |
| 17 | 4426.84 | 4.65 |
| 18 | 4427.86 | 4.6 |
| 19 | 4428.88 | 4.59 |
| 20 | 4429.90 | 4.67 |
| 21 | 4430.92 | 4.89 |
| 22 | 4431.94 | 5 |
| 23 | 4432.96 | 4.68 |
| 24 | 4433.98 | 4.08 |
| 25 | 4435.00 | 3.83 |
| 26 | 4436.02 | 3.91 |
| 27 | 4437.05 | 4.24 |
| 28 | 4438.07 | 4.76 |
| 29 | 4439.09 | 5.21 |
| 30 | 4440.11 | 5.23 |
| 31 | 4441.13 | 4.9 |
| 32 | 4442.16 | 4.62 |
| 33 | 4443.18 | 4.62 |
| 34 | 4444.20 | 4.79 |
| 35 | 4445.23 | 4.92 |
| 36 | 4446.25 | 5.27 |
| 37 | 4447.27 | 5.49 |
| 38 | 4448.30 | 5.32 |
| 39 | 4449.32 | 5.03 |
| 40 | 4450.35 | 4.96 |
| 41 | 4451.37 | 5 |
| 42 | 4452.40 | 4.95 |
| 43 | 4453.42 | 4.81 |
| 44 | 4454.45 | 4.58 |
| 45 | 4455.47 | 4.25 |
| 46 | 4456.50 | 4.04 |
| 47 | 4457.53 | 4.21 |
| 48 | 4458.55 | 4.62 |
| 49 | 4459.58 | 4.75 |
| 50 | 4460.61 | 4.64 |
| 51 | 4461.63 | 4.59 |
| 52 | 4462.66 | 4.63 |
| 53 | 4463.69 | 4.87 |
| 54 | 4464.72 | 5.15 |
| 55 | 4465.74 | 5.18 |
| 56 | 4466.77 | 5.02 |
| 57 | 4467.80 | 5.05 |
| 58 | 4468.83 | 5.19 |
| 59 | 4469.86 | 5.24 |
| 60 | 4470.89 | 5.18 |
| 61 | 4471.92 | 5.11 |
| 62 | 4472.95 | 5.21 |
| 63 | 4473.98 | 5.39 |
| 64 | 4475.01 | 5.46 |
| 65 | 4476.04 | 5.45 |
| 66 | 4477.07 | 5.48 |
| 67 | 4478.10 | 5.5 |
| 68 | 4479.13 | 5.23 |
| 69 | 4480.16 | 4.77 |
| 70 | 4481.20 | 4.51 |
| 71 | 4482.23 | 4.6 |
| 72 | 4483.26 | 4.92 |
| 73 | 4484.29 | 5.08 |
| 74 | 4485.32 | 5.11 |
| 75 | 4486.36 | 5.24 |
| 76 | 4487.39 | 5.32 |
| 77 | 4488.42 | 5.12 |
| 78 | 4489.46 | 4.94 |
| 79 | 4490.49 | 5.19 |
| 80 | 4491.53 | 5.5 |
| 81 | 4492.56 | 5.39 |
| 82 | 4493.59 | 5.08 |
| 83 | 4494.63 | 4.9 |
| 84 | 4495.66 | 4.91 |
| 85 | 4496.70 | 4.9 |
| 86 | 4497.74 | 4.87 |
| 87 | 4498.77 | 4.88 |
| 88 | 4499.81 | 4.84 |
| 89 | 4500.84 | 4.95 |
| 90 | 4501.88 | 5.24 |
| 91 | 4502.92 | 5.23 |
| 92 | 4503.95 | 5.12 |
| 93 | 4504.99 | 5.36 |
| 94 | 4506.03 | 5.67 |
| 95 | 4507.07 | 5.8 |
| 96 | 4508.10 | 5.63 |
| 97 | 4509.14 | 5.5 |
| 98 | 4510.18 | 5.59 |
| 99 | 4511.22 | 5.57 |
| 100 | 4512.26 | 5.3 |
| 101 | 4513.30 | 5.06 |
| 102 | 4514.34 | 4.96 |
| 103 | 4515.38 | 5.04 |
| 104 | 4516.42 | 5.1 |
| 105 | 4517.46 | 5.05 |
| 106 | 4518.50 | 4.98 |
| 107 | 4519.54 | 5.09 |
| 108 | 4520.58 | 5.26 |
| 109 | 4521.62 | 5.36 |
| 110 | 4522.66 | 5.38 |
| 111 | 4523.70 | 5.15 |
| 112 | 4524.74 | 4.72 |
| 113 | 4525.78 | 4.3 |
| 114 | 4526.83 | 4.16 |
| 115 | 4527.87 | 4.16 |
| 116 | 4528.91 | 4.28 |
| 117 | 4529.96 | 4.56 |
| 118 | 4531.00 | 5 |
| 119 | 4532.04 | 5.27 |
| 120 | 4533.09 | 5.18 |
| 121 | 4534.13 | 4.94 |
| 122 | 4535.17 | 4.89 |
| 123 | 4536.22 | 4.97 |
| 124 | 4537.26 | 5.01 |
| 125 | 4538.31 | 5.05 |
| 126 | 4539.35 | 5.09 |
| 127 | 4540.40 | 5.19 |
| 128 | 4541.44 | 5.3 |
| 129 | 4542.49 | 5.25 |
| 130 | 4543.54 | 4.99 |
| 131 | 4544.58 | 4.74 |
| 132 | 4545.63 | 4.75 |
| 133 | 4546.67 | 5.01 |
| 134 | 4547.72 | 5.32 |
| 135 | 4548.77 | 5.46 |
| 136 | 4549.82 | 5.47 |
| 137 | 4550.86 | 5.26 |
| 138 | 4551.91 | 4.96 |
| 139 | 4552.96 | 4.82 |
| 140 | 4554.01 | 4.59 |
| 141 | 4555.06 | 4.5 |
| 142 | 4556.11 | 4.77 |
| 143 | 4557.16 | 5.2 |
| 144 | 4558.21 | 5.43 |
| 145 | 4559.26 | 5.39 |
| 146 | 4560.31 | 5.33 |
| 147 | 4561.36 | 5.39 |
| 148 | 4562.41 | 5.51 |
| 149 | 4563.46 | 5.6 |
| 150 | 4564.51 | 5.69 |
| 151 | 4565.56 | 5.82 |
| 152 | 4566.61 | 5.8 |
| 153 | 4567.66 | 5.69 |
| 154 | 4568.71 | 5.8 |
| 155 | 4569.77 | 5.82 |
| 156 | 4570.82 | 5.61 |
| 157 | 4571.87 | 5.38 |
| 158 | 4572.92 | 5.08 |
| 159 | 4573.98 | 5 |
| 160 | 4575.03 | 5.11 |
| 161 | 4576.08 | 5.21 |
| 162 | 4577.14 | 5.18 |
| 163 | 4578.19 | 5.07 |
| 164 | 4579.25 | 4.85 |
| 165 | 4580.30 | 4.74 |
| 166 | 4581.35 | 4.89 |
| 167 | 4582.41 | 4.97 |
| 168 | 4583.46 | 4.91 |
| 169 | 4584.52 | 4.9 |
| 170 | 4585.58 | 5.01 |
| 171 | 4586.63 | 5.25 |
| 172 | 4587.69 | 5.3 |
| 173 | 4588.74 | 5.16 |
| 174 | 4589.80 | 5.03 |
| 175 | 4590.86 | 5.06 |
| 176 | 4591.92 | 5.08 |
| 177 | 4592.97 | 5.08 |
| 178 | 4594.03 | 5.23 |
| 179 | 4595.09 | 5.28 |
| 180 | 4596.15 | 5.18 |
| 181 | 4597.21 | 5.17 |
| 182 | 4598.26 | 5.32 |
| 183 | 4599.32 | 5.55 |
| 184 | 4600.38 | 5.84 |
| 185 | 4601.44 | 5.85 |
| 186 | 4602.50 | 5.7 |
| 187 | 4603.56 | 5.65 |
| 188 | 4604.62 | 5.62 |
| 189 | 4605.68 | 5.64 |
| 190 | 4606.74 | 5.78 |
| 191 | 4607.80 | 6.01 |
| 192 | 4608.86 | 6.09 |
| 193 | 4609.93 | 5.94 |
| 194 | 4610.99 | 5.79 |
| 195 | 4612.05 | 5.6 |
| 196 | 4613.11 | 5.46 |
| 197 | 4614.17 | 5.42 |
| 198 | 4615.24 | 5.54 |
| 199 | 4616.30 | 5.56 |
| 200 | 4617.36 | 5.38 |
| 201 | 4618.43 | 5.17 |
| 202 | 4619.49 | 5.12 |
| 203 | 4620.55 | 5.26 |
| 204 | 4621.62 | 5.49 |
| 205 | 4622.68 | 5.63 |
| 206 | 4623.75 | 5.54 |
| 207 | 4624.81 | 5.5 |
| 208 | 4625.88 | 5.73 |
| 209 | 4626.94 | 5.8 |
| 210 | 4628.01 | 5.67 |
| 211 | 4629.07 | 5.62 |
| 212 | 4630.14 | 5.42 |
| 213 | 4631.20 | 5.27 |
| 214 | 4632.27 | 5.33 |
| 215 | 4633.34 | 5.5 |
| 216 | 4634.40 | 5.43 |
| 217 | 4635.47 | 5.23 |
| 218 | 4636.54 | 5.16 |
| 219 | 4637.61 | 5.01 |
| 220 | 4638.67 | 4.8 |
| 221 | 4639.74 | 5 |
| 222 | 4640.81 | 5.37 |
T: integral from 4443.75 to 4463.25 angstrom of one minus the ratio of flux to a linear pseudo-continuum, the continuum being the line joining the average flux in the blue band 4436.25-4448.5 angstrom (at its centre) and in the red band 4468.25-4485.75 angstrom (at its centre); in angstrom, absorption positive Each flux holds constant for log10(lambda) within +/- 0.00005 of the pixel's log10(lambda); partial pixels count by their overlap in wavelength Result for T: 0.8 angstrom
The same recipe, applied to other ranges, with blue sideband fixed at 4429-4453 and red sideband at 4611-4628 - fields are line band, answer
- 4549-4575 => -0.3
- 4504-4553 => 0.5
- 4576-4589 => 0.8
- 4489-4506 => -0.3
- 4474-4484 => -0.3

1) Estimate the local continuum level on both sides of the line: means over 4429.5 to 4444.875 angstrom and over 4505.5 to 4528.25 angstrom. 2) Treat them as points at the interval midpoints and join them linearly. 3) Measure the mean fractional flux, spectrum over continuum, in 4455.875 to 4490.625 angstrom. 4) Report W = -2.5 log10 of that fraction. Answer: -0.03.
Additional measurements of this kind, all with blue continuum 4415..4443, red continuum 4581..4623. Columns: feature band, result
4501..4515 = -0.10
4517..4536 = 0.03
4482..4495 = -0.07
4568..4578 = -0.02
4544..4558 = 0.03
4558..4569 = -0.08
